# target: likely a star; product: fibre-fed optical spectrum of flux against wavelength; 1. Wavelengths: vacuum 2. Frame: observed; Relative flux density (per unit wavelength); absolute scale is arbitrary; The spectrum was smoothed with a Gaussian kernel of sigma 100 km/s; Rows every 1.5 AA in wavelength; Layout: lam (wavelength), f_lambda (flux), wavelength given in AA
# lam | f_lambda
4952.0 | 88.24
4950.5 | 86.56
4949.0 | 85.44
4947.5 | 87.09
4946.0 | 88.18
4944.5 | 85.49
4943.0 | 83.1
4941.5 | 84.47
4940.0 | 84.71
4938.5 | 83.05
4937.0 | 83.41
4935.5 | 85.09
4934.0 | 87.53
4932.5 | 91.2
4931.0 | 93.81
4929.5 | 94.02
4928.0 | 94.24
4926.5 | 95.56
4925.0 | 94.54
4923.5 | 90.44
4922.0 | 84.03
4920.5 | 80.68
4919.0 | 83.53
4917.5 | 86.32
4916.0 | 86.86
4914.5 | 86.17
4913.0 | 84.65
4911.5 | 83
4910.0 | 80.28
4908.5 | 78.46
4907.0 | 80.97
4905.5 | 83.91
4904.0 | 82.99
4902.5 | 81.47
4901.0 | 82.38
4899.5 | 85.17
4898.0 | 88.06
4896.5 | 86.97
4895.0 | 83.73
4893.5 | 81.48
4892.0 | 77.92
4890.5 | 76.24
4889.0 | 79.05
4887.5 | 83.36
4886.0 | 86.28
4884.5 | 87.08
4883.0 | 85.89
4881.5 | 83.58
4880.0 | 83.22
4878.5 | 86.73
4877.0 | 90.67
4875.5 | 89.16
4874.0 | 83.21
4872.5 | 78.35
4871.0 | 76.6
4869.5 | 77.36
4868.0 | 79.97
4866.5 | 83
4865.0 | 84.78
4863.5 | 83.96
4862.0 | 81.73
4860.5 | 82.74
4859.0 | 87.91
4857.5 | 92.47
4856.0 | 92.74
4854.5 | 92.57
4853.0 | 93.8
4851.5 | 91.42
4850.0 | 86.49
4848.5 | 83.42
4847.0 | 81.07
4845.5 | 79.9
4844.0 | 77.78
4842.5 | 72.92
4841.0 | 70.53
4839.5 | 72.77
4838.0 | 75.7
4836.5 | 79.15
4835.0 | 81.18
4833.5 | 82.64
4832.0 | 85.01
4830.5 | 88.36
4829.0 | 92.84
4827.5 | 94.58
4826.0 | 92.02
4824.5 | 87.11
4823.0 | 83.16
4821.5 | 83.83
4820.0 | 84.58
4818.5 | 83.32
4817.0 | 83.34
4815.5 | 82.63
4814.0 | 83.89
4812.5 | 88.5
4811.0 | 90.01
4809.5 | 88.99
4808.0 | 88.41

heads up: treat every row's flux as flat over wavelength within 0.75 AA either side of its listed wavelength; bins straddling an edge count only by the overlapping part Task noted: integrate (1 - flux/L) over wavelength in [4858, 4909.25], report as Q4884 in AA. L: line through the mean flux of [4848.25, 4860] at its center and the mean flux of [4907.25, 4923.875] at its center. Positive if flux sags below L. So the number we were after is 2.36 AA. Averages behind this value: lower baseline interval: 90.2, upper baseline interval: 83.8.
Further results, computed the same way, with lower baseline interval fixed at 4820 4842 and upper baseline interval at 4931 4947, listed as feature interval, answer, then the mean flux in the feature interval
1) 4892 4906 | 0.22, 83.7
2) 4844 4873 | -0.19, 84.6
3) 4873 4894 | 0.22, 83.8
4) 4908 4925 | 0.18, 84.6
